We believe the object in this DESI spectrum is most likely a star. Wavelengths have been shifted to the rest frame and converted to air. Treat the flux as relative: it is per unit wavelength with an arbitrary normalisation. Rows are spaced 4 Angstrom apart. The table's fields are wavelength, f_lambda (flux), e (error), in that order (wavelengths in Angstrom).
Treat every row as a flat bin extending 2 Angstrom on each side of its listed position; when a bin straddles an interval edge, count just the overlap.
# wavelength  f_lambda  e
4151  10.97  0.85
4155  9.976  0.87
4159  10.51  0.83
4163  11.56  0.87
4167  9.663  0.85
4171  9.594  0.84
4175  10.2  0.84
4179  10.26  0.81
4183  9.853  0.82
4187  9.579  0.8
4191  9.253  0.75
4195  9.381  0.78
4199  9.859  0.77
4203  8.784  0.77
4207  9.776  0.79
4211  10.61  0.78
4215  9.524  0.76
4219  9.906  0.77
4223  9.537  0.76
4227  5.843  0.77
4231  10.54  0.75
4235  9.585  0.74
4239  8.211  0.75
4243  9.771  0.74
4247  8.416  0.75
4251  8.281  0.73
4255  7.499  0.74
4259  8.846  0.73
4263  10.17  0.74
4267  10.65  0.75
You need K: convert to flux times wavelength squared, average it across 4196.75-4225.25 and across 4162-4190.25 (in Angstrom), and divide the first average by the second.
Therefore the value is 1.0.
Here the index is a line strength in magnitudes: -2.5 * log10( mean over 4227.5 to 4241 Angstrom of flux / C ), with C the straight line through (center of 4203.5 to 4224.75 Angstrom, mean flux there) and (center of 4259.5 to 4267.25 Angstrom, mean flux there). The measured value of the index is 0.10 mag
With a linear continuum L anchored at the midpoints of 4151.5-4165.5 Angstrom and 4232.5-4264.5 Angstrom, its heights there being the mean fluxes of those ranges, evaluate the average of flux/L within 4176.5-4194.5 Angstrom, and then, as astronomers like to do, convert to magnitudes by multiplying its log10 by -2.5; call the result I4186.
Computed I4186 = 0.05 mag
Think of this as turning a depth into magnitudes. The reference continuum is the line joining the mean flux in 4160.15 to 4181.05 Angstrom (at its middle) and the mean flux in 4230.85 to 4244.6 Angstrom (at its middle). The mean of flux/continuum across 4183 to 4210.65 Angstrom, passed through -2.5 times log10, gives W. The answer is 0.04 mag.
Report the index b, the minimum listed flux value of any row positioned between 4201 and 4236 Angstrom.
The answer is 5.843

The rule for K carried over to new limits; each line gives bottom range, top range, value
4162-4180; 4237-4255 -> 0.87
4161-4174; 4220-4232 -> 0.86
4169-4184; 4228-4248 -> 0.95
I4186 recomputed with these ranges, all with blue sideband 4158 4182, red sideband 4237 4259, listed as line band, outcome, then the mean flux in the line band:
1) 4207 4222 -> -0.08 mag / 9.95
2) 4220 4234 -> 0.02 mag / 8.8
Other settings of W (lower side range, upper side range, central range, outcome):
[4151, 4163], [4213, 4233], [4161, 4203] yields 0.016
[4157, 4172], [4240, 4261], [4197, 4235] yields -0.012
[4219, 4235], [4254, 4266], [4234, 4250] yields 0.010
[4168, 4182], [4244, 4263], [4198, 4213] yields -0.038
